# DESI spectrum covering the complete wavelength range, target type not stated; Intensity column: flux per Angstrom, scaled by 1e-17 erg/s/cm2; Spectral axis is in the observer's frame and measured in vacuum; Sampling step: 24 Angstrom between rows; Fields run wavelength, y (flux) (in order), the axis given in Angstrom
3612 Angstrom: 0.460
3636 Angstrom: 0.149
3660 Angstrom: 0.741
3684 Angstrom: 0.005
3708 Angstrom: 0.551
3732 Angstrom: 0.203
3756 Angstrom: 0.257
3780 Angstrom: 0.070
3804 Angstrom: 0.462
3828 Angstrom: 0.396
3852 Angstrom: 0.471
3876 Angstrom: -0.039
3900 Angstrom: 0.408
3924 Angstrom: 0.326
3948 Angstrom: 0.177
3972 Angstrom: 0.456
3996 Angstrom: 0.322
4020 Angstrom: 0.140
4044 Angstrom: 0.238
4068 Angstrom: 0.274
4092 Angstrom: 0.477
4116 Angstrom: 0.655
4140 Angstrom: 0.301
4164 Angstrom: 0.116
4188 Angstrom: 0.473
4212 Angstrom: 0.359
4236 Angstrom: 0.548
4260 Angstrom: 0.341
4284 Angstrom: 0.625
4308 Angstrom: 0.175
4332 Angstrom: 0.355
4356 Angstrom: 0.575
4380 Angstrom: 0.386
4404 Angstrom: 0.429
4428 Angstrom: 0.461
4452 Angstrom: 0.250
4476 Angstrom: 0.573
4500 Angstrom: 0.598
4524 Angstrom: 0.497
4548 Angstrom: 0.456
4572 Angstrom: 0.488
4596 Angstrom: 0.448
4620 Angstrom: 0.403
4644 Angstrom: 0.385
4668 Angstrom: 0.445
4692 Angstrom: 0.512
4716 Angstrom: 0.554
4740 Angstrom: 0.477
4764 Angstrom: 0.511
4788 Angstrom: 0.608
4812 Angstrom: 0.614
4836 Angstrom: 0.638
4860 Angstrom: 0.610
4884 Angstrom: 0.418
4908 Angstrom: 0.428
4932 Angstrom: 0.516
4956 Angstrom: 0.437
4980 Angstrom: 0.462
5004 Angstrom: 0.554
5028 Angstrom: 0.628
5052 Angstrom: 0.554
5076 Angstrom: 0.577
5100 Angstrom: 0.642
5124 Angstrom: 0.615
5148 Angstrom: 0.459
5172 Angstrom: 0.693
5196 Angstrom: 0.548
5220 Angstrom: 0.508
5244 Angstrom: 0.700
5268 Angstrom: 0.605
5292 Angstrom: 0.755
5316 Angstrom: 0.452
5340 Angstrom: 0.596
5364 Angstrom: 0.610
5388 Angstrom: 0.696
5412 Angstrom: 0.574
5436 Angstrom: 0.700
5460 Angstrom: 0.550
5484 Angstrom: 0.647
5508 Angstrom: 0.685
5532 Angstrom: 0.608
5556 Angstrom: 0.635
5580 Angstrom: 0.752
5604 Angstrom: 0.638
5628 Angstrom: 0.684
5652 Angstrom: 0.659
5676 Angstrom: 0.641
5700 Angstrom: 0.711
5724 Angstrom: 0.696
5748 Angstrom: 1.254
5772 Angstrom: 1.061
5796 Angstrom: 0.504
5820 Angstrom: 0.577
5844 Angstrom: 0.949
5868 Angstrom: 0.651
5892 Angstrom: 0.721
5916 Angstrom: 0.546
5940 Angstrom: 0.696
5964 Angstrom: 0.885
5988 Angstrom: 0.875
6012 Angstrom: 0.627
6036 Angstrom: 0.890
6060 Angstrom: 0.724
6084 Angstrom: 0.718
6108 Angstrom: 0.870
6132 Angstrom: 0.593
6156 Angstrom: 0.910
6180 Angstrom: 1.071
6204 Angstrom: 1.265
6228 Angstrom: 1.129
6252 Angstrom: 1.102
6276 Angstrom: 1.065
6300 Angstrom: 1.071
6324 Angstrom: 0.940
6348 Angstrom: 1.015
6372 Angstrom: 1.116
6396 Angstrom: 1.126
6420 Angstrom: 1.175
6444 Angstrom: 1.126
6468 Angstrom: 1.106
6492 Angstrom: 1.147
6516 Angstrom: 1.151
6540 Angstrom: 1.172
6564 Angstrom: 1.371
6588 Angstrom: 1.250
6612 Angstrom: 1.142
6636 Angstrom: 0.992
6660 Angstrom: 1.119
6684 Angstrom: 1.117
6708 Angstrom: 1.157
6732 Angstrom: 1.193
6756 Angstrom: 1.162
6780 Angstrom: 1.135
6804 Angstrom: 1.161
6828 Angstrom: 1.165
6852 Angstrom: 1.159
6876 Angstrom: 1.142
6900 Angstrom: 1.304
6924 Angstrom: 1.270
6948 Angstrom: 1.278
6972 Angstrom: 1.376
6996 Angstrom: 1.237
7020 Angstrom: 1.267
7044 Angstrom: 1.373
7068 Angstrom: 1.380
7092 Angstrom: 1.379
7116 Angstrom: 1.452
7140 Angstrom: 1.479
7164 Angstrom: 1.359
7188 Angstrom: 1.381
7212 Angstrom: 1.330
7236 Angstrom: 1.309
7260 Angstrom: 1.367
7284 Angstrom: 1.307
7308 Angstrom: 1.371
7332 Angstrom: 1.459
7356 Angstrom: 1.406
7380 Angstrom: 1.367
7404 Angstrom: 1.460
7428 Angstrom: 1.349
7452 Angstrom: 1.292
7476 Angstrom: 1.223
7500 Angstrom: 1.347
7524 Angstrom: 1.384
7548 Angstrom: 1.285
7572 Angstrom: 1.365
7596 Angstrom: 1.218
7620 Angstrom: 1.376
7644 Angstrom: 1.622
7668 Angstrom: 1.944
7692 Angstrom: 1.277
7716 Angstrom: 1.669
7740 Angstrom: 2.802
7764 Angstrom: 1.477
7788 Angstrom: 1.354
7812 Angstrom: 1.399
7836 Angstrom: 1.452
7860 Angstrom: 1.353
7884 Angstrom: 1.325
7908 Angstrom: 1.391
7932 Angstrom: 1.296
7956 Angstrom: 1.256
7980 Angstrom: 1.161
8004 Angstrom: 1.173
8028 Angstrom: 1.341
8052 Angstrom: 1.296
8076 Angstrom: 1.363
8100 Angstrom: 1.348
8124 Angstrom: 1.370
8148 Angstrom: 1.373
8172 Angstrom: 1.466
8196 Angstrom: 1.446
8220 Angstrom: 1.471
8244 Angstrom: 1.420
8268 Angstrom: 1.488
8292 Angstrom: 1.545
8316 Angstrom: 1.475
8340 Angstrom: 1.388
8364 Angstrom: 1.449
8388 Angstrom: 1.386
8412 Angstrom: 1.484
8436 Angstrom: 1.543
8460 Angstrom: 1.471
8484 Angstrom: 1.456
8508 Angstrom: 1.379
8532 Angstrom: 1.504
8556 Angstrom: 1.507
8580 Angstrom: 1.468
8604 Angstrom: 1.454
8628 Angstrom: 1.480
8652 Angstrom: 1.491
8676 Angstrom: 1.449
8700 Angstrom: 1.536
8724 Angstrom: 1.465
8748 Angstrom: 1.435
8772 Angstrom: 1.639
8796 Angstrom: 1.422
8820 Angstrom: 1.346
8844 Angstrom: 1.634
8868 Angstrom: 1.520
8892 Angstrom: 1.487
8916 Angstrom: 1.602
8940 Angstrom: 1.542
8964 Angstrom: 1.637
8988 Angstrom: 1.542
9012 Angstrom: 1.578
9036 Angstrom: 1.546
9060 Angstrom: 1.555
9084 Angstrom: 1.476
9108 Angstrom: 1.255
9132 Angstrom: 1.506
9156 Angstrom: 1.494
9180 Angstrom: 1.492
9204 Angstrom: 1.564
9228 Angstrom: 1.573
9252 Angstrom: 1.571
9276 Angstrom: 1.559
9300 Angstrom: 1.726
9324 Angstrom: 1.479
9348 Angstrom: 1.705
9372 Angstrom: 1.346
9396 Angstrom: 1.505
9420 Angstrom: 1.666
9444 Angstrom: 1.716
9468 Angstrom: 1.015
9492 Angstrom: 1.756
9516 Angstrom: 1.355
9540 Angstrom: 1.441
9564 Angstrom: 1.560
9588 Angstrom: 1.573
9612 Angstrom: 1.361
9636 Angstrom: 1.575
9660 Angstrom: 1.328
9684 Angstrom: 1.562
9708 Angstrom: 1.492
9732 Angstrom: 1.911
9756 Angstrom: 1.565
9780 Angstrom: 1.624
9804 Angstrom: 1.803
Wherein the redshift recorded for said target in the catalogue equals 0.544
